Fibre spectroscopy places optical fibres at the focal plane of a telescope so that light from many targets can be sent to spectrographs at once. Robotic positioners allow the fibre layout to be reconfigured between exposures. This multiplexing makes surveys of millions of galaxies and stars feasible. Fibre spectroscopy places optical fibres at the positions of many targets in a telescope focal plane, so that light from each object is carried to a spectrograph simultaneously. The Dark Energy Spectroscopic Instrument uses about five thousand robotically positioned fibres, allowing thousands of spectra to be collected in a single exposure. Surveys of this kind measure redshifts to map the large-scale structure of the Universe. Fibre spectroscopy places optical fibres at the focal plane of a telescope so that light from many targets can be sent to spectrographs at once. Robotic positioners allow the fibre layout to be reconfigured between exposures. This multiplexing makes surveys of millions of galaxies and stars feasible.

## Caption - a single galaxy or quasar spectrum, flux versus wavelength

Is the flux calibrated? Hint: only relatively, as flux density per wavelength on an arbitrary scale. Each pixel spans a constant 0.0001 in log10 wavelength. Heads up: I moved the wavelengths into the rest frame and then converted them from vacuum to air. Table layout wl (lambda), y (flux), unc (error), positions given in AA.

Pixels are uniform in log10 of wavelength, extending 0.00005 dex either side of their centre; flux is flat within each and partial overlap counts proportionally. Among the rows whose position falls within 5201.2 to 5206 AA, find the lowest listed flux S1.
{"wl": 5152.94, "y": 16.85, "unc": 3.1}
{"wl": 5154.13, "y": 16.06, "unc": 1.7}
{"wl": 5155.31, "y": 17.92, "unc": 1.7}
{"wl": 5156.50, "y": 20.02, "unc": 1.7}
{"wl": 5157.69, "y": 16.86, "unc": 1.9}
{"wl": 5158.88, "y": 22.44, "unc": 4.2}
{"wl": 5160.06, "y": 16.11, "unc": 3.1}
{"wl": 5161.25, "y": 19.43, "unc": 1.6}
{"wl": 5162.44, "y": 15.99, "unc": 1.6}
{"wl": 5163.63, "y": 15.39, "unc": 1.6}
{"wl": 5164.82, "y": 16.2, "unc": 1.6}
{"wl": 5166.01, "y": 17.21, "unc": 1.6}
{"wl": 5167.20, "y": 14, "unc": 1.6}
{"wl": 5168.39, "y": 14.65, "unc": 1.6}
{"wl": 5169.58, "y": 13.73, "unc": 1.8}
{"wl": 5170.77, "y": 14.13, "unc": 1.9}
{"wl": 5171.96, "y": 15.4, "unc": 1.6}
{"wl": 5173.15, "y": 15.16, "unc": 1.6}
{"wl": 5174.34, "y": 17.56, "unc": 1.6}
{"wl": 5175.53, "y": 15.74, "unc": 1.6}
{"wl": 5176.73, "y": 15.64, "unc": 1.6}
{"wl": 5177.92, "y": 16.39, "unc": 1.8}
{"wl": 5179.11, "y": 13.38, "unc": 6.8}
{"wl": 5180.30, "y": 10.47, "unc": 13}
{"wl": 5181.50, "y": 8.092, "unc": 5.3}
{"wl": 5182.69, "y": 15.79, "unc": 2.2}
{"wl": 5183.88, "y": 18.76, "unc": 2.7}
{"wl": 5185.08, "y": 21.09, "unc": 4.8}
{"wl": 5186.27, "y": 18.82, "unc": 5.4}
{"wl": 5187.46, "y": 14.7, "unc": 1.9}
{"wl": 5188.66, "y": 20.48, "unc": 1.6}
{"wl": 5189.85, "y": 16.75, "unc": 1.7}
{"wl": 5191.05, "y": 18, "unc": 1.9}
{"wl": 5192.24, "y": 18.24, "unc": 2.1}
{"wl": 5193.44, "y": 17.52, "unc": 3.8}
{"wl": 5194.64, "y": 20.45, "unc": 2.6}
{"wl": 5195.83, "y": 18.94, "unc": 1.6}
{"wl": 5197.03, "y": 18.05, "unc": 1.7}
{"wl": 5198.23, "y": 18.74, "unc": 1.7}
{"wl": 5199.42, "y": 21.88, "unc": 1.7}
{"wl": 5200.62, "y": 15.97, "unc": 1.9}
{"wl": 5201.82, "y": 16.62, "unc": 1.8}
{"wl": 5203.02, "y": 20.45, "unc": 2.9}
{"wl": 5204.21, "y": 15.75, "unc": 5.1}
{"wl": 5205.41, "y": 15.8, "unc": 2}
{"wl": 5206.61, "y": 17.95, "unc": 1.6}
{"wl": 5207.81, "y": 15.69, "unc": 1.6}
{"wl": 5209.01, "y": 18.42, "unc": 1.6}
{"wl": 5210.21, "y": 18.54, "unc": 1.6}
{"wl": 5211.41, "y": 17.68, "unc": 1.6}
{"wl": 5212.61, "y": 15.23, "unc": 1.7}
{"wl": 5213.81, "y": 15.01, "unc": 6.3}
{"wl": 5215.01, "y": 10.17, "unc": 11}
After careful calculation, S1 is 15.75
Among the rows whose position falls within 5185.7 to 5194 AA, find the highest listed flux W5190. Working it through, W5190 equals 20.48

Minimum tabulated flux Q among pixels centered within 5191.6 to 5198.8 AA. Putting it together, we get 17.52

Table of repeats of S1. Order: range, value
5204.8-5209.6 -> 15.69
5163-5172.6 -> 13.73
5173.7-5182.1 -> 8.092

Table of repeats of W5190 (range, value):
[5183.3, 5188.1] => 21.09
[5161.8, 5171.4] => 17.21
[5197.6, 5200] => 21.88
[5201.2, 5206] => 20.45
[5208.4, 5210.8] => 18.54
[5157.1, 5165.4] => 22.44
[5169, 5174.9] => 17.56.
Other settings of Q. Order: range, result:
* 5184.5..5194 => 14.7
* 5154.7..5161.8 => 16.11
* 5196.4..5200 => 18.05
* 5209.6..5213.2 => 15.23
